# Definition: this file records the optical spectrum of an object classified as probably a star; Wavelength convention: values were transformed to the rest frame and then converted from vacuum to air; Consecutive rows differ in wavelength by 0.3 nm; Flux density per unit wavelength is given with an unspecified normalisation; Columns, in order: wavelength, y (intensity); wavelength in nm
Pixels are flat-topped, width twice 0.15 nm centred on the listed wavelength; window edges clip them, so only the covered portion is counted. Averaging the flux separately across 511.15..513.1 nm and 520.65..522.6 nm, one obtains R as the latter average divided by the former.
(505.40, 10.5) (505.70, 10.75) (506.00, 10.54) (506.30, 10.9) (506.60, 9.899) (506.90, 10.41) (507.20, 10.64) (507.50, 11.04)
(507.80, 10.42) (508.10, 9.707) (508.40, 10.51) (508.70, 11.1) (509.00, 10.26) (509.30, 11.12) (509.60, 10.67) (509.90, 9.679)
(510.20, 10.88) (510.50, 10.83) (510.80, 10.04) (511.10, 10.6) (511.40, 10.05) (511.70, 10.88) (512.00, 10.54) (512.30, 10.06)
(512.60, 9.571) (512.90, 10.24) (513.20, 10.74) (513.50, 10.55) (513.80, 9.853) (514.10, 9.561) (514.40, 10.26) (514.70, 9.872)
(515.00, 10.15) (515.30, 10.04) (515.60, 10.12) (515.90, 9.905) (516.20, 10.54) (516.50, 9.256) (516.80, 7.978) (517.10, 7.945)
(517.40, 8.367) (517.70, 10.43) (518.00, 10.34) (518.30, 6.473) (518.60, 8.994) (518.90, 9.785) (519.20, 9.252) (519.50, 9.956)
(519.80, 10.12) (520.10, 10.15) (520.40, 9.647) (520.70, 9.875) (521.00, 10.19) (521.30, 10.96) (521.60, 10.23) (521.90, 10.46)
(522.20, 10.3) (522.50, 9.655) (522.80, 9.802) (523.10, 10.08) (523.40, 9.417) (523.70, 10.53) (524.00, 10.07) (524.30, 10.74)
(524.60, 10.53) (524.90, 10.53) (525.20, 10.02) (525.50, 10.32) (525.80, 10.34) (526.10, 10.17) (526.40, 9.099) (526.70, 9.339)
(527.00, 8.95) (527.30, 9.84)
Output 1.00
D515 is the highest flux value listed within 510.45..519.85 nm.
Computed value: 10.88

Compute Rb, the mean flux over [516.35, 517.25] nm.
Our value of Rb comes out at 8.39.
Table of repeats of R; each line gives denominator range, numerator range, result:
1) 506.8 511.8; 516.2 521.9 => 0.90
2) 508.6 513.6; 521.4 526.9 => 0.97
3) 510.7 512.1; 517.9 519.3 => 0.85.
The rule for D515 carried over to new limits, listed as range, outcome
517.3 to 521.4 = 10.96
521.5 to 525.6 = 10.74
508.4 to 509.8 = 11.12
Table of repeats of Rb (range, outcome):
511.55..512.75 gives 10.3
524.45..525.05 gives 10.5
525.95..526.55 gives 9.63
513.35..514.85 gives 10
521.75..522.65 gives 10.1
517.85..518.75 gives 8.6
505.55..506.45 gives 10.7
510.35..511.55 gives 10.4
